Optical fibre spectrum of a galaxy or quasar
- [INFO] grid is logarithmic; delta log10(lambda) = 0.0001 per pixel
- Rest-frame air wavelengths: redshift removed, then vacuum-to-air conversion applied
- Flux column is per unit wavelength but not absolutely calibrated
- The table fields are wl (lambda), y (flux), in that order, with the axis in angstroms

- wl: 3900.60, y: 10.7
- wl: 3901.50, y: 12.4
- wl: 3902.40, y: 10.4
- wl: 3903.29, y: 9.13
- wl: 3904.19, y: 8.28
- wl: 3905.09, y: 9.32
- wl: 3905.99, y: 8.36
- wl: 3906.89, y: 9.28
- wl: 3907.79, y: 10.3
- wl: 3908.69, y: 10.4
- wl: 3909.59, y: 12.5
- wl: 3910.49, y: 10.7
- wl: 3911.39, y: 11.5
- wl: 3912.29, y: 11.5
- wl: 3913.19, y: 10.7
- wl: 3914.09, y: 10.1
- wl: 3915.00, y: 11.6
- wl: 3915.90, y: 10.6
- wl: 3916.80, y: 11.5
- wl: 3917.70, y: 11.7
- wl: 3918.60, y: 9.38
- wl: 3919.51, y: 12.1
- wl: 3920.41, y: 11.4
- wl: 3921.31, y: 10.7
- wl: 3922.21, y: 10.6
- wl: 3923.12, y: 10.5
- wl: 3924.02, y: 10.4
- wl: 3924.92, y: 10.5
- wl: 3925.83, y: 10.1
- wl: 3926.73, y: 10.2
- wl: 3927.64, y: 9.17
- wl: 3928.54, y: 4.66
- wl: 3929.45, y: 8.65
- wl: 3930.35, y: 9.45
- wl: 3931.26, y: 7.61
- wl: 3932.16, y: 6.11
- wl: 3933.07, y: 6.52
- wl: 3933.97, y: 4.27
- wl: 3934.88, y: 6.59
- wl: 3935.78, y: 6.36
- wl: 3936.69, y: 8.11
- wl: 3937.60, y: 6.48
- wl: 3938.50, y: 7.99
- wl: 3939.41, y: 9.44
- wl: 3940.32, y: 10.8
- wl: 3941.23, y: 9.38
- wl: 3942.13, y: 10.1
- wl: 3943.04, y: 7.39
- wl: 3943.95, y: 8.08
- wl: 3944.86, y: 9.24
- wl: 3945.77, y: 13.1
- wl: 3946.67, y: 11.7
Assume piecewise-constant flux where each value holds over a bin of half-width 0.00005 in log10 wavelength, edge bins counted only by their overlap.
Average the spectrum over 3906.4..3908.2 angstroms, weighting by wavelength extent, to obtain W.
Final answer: 9.74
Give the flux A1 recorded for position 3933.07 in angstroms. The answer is 6.52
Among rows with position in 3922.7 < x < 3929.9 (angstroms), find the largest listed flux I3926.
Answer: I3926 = 10.5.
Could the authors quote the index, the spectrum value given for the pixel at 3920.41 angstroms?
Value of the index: 11.4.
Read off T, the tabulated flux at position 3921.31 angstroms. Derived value 10.7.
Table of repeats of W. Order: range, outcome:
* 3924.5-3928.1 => 9.96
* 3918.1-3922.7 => 10.8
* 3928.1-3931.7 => 7.59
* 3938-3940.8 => 9.35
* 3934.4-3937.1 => 6.98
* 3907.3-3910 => 11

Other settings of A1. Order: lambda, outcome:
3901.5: 12.4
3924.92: 10.5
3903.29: 9.13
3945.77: 13.1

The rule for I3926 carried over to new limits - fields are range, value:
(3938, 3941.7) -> 10.8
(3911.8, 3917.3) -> 11.6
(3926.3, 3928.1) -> 10.2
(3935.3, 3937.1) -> 8.11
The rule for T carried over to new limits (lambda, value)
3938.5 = 7.99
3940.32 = 10.8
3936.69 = 8.11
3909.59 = 12.5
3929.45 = 8.65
